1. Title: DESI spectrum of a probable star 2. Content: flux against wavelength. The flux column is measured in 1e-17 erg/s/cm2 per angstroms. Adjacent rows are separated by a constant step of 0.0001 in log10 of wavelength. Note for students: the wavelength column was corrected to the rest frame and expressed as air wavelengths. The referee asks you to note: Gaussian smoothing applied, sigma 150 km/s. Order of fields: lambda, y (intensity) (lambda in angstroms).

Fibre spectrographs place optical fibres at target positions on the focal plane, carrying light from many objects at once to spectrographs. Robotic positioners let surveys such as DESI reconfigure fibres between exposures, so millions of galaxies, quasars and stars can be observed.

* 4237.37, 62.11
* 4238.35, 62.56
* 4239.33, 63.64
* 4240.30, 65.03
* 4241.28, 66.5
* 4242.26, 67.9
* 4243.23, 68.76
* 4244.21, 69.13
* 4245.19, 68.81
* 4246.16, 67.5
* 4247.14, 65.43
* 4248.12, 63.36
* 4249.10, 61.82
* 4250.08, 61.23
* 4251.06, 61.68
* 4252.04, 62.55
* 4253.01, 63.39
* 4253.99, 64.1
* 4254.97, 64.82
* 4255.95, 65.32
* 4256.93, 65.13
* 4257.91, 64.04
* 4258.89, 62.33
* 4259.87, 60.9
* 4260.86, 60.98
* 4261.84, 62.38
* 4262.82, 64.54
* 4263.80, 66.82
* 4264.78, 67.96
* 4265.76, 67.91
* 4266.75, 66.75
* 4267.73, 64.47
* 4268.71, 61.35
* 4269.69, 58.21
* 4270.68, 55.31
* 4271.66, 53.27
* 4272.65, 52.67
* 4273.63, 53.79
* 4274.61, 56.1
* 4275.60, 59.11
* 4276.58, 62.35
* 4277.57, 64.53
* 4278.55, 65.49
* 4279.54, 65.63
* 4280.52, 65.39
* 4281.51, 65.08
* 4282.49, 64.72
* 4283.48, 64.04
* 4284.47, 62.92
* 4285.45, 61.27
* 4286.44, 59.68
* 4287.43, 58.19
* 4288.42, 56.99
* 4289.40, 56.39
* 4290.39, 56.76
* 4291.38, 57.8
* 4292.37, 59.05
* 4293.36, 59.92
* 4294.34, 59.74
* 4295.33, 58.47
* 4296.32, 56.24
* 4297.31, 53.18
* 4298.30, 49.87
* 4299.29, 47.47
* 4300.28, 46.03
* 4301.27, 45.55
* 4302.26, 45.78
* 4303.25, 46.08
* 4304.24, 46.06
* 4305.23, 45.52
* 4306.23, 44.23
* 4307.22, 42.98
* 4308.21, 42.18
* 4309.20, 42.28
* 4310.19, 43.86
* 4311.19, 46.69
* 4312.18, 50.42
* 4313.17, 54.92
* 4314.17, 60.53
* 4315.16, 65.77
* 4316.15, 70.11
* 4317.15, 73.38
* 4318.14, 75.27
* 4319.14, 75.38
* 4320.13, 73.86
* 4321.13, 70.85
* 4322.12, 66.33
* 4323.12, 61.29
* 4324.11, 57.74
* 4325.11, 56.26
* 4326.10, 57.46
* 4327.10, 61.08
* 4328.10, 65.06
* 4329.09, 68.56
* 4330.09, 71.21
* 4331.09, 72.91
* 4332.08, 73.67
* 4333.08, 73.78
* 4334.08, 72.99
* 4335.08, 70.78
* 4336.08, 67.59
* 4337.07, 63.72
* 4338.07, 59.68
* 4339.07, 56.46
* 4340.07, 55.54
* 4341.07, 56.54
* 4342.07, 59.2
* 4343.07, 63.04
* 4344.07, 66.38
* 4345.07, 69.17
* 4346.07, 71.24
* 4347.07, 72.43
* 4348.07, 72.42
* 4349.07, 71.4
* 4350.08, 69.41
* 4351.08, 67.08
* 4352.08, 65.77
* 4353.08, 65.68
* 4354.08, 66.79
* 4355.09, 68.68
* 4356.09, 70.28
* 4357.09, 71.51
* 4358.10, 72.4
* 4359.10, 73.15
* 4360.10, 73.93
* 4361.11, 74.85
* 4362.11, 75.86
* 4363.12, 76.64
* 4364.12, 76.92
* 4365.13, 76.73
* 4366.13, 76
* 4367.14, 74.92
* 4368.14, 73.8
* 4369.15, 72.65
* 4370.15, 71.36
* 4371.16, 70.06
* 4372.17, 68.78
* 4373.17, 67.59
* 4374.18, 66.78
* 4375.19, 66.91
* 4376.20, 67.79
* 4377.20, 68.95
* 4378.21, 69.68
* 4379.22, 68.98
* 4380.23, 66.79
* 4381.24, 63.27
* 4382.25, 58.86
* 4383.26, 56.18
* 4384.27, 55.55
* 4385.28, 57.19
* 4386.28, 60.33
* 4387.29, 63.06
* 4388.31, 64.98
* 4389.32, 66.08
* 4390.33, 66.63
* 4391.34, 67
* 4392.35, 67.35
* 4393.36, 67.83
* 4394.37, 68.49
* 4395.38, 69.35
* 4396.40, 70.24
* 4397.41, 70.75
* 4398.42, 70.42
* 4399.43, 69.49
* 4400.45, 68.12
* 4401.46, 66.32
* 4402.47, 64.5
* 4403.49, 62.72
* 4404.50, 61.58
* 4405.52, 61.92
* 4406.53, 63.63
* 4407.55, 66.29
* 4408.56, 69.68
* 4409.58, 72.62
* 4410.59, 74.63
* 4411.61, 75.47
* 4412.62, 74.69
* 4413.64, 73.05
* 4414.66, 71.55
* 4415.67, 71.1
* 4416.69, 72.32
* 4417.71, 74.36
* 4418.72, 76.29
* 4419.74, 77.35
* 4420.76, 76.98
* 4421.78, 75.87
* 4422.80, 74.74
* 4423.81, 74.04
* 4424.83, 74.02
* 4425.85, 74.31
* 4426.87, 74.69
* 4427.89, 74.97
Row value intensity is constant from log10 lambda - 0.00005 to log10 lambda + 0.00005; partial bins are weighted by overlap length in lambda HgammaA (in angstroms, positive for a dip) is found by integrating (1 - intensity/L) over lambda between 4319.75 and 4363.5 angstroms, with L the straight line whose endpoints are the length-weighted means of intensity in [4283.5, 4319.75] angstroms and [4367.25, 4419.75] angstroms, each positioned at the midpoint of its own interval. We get -4.91 angstroms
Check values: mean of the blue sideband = 55.1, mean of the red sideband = 67.9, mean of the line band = 67.5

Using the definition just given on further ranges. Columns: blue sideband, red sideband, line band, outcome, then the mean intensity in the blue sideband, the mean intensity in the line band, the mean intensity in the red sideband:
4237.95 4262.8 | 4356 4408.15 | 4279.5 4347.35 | 6.45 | 64.4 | 59.9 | 68.1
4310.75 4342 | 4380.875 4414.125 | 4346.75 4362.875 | -1.35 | 64.7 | 70.8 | 66.3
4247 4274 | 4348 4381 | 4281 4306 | 3.73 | 62.2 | 55.2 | 70.8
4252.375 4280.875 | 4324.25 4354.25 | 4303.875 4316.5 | 2.79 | 62.2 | 50.2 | 66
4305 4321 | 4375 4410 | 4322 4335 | -1.61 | 57.2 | 66.2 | 65.7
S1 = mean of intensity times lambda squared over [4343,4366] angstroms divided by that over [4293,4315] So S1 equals 1.5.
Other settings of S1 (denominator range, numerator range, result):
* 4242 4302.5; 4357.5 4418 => 1.19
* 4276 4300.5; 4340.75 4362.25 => 1.20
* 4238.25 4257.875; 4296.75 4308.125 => 0.73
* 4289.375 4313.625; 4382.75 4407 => 1.35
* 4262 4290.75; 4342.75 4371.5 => 1.21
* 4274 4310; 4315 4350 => 1.23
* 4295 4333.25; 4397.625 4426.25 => 1.28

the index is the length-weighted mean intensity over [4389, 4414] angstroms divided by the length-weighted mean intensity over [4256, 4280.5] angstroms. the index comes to 1.1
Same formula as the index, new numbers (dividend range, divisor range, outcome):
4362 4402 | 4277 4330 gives 1.17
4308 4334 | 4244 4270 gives 0.98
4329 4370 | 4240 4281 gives 1.10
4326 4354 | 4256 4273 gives 1.07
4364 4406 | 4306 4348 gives 1.07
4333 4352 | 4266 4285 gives 1.08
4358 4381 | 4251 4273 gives 1.15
